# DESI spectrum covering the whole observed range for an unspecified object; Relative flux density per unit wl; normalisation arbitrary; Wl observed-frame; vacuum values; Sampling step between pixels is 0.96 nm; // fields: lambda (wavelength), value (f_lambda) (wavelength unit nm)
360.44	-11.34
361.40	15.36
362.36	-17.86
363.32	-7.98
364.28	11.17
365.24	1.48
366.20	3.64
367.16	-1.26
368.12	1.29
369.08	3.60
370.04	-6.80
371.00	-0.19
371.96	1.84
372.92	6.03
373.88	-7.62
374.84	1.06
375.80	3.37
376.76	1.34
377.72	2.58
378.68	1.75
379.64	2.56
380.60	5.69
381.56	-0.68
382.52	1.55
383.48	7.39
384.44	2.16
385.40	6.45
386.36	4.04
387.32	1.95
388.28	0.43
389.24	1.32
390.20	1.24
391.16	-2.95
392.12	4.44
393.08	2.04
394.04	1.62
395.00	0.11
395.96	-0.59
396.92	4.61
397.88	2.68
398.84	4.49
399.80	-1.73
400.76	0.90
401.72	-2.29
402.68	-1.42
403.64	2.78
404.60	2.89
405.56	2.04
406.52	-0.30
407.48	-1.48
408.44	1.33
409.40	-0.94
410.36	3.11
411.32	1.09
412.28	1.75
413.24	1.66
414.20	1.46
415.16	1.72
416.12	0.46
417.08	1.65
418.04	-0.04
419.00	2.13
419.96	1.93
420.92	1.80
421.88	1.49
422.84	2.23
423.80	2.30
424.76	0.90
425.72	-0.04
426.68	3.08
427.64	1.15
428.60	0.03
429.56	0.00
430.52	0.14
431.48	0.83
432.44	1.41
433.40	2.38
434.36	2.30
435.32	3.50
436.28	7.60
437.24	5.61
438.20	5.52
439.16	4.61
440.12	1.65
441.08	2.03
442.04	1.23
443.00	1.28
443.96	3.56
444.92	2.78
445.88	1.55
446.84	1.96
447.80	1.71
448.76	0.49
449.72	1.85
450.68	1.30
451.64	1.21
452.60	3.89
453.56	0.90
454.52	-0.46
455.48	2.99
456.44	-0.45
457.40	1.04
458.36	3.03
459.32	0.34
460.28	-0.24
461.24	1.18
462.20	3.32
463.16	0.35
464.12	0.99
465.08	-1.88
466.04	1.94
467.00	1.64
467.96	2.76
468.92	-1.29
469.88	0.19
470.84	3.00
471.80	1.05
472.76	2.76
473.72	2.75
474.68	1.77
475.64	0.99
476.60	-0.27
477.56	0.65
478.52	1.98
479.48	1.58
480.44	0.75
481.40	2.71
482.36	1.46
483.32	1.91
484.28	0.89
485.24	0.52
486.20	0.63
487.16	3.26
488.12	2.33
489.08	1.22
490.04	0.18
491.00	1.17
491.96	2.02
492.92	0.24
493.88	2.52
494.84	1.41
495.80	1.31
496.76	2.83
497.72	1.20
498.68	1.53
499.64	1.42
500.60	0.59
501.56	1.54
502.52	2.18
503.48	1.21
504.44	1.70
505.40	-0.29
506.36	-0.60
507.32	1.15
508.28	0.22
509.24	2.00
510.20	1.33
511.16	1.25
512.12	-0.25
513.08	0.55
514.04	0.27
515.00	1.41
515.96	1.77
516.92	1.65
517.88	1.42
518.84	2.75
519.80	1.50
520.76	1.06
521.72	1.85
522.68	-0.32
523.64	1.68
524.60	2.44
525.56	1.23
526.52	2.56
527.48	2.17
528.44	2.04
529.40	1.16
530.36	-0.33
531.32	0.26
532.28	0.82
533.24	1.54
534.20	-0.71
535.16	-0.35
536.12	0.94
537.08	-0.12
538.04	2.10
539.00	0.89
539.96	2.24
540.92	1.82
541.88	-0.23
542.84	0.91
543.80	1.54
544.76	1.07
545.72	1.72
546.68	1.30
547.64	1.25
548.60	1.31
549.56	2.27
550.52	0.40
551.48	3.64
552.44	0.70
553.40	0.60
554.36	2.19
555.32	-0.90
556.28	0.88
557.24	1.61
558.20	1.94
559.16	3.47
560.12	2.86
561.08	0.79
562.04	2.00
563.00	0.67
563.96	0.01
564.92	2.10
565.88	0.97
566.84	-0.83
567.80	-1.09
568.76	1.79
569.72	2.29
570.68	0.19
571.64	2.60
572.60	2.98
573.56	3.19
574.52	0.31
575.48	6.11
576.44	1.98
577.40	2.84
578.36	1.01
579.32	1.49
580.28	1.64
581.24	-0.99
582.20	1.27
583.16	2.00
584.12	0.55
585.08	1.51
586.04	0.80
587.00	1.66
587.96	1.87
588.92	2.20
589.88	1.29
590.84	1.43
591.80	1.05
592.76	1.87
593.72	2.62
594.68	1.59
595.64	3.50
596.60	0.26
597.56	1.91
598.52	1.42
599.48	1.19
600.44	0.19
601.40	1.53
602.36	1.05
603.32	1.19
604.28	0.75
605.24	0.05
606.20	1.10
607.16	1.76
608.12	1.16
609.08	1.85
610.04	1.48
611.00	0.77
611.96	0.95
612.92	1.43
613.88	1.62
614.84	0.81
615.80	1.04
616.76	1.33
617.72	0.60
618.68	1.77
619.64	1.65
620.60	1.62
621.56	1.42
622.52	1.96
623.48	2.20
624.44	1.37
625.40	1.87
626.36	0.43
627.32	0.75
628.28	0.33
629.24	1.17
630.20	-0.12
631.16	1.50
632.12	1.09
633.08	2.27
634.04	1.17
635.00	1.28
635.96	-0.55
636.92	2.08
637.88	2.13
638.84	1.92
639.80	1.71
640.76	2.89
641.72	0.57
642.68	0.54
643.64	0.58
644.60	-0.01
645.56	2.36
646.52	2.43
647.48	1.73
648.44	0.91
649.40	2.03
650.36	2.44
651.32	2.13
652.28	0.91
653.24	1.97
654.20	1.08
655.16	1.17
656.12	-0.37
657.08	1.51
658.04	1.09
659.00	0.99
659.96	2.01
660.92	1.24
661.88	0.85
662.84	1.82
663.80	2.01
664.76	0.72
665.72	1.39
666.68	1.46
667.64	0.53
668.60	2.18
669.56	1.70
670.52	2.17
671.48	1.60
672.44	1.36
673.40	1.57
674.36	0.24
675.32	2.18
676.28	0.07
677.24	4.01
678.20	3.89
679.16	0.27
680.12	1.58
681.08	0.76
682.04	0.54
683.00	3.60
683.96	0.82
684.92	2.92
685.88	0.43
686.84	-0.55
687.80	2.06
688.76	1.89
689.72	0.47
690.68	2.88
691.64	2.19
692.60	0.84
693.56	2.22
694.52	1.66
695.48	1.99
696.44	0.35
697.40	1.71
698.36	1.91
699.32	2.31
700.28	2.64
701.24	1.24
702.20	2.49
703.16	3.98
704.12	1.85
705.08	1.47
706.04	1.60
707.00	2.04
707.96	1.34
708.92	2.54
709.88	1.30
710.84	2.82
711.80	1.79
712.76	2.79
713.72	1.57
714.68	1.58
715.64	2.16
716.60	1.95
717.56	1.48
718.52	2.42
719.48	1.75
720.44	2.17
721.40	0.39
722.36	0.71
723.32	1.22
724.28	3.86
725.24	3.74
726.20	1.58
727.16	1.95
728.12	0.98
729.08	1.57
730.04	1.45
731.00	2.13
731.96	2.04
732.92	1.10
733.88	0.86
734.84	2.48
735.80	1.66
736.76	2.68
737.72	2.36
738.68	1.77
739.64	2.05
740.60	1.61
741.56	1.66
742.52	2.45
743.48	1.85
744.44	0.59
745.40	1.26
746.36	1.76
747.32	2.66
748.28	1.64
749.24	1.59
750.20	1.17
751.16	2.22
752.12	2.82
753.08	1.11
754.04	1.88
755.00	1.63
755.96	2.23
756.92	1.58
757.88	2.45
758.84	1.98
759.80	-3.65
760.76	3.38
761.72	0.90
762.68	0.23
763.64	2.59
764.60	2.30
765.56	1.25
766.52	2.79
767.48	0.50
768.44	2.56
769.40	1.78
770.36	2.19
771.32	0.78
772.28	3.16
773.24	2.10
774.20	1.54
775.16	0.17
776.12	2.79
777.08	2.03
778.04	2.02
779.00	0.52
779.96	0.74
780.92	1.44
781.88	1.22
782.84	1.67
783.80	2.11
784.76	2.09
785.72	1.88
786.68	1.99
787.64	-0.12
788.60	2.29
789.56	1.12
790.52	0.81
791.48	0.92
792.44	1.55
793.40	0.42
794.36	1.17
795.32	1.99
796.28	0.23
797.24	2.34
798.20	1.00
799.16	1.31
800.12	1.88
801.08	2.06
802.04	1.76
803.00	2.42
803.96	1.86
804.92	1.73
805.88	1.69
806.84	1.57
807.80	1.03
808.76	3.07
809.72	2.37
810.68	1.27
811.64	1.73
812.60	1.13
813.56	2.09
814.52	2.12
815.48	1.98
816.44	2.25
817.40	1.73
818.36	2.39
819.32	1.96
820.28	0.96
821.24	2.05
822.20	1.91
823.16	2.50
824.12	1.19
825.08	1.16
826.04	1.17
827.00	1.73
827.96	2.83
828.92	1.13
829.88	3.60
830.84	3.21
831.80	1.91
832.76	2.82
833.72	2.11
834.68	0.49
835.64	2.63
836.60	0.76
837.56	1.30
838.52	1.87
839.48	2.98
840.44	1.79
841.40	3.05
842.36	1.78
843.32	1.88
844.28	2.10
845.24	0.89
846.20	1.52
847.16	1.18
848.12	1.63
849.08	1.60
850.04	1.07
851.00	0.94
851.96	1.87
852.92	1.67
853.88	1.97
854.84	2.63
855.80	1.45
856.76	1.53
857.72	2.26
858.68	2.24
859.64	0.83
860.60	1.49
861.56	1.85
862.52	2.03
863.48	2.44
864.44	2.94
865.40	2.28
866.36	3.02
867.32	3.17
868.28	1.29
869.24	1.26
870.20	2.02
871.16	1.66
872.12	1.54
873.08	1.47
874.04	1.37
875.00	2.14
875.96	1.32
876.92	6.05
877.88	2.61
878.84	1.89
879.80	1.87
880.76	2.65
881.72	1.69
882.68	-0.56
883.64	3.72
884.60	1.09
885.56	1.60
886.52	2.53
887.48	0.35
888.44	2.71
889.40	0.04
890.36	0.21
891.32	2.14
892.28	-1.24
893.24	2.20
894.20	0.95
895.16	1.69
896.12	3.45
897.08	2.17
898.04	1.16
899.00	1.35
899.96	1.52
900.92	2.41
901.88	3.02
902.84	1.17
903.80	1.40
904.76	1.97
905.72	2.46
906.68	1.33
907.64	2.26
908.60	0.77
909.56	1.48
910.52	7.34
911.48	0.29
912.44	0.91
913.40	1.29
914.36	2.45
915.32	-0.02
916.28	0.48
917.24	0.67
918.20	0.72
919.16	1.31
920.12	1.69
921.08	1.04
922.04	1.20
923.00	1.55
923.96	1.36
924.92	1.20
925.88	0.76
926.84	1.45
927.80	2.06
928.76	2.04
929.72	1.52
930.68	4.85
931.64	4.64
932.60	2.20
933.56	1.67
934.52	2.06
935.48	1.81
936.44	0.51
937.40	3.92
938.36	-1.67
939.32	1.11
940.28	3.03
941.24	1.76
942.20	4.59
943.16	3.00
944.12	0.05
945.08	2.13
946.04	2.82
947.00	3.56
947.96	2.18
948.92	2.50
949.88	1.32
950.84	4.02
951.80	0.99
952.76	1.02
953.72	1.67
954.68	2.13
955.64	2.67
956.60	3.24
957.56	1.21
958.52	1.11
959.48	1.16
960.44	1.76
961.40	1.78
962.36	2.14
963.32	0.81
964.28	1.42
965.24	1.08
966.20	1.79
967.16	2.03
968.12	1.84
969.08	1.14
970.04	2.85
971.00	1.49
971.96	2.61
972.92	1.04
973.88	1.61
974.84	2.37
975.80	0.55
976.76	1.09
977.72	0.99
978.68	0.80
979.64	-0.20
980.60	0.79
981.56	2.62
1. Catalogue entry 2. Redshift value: 0.82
